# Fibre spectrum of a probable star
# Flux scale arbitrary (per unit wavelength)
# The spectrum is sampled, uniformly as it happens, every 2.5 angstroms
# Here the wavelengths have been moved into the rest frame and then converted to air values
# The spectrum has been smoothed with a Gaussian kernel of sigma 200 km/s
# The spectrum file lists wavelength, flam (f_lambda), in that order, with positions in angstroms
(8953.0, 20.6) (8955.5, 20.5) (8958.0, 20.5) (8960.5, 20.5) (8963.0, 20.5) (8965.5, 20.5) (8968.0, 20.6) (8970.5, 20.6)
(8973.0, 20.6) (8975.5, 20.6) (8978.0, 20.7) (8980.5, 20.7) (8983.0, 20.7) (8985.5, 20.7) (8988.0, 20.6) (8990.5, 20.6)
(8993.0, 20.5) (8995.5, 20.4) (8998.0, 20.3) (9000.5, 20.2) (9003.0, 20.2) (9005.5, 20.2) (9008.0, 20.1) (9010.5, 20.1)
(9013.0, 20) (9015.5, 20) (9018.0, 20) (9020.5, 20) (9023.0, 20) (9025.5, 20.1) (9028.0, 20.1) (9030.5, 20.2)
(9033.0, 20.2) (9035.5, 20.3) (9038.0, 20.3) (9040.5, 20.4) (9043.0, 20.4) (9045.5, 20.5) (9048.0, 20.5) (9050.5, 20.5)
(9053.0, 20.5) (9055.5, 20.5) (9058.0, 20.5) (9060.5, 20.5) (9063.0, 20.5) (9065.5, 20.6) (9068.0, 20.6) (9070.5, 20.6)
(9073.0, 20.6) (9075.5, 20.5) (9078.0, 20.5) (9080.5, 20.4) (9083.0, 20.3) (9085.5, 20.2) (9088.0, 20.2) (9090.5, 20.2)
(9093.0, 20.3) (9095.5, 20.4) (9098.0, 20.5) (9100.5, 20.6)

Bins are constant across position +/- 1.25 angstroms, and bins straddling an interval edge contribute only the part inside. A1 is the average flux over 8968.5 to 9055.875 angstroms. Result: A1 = 20.4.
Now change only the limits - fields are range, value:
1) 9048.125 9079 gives 20.5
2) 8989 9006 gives 20.4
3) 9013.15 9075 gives 20.3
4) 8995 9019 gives 20.1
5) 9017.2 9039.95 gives 20.1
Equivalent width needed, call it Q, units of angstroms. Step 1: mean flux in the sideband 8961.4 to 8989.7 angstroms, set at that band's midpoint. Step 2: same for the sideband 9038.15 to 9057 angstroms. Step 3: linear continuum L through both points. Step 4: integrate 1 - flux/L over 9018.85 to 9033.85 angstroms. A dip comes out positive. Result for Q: 0.3 angstroms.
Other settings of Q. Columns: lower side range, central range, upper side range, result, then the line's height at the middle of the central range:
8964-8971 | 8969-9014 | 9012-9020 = -0.3 angstroms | 20.3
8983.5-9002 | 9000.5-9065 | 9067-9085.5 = 0.7 angstroms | 20.5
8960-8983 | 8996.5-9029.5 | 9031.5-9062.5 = 0.6 angstroms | 20.5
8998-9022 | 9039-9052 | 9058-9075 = 0.0 angstroms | 20.4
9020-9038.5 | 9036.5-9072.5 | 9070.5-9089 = -0.4 angstroms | 20.3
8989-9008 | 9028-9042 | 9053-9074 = 0.1 angstroms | 20.5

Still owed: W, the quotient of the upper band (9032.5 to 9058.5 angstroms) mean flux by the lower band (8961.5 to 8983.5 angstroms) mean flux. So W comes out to 1.0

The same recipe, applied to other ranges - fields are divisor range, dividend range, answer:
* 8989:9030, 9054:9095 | 1.01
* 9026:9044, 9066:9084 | 1.01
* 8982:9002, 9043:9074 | 1.00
